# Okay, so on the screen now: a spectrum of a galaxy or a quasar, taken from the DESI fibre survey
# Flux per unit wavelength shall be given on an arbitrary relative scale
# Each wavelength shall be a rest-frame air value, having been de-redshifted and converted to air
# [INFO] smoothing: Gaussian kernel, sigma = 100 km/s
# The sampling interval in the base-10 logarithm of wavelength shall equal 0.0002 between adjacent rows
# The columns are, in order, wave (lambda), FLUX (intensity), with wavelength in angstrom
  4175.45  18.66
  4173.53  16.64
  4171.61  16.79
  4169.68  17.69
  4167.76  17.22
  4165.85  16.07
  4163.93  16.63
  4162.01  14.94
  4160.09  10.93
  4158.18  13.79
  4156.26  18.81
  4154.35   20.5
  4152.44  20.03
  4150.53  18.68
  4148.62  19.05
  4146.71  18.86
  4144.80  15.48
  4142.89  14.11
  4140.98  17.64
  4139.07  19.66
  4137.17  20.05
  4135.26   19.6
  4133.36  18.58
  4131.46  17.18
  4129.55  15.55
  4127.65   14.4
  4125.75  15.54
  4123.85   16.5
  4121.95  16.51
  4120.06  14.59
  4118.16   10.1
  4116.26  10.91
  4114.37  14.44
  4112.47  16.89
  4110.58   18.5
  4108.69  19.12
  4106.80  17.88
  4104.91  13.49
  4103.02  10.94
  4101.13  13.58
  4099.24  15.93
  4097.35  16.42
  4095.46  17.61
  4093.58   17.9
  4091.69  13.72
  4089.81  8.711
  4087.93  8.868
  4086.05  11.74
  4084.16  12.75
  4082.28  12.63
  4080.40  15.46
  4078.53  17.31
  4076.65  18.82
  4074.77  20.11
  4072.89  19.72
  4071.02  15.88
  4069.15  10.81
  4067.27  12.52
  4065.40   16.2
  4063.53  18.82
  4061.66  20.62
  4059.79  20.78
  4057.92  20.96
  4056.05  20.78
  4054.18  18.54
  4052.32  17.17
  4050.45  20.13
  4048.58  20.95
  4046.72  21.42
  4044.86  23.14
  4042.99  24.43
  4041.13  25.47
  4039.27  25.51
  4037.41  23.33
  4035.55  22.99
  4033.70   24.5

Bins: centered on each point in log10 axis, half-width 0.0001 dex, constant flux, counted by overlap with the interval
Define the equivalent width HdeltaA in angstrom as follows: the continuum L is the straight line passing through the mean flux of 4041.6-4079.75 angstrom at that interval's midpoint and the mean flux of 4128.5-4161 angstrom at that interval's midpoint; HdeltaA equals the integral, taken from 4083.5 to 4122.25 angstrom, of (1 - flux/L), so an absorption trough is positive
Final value 8.4 angstrom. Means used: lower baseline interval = 19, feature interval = 14.3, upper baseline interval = 17.6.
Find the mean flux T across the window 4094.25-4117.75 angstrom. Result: 15.4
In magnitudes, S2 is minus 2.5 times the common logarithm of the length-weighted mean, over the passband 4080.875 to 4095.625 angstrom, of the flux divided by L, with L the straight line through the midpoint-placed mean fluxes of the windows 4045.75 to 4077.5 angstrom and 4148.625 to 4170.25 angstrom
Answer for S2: 0.37 mag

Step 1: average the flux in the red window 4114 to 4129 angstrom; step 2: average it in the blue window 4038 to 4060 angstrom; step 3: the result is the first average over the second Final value 0.7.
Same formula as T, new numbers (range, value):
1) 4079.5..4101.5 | 13.8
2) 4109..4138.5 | 16.1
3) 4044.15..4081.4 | 18.5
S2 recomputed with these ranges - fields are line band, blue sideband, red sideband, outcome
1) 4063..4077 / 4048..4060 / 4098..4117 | 0.121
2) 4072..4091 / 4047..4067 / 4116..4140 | 0.248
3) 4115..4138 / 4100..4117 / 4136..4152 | 0.062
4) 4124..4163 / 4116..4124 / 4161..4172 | -0.140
